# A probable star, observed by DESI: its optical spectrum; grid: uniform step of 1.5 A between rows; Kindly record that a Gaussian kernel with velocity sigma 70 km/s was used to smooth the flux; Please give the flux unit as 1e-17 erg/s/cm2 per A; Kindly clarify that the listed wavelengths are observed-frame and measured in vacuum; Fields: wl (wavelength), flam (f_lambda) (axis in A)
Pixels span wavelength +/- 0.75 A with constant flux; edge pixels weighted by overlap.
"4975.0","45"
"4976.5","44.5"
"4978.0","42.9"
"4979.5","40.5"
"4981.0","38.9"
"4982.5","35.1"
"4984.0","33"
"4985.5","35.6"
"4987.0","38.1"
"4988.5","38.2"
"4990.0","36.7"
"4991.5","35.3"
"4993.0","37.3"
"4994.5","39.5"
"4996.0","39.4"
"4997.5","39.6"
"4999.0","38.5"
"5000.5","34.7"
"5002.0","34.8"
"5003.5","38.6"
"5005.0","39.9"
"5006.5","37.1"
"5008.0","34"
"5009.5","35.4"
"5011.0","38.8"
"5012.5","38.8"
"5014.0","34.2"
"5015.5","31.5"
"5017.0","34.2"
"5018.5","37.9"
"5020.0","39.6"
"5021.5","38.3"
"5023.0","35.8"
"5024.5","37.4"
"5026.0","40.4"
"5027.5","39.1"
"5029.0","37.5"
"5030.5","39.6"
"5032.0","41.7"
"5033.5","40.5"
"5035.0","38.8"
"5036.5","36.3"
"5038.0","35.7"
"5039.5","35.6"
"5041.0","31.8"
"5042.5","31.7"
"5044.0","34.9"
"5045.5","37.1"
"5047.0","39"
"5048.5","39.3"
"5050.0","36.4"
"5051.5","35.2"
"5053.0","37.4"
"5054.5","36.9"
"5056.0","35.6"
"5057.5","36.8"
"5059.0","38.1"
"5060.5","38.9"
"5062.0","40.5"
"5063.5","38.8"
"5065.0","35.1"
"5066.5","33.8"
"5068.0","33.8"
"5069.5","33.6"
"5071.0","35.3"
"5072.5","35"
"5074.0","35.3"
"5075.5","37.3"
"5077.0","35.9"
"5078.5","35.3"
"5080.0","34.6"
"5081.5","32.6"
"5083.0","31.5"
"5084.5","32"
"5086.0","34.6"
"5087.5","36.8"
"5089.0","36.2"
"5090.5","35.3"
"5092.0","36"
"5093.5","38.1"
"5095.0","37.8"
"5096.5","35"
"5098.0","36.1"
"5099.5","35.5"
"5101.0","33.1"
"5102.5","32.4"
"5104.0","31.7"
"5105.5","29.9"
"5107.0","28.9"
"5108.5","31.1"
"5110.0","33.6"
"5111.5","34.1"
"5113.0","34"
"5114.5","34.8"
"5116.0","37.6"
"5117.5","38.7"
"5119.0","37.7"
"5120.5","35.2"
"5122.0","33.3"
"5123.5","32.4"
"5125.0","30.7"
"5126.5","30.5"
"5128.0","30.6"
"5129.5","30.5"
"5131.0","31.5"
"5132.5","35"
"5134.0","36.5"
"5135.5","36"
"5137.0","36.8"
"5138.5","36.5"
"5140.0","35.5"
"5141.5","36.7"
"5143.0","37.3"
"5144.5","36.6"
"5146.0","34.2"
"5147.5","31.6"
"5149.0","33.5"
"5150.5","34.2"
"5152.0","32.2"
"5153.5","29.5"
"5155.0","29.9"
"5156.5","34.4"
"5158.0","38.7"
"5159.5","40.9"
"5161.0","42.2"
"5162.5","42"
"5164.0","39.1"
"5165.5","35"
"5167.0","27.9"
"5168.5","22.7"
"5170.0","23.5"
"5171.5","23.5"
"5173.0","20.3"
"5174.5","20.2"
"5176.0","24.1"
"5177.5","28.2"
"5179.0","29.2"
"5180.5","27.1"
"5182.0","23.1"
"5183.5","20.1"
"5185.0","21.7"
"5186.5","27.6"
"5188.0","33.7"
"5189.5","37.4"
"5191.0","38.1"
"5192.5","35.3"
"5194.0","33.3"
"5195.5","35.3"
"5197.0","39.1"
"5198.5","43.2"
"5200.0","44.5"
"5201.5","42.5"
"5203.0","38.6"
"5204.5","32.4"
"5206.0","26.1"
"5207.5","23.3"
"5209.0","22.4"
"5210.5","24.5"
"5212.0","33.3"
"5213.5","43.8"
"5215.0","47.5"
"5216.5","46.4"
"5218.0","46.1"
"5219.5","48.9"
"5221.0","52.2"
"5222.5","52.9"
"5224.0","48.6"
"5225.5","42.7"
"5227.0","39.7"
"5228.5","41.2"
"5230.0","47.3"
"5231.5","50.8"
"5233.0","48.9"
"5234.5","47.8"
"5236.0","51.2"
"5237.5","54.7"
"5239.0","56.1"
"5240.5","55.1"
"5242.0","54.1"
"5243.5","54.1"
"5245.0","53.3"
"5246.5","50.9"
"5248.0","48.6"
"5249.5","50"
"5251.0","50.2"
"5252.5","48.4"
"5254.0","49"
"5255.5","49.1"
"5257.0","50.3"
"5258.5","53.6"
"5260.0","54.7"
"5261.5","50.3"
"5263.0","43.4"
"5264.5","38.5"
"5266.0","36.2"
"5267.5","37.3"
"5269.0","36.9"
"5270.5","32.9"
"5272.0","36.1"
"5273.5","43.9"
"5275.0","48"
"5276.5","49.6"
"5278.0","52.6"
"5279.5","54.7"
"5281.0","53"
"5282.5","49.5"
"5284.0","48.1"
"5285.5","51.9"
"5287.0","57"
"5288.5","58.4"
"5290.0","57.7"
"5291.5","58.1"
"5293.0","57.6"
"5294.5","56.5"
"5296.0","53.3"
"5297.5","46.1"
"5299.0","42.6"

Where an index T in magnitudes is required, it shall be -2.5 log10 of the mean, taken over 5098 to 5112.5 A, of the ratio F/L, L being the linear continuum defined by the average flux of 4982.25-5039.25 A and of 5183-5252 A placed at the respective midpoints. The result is 0.21 mag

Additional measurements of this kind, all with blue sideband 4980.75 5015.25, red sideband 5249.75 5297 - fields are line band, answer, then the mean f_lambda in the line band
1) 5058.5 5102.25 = 0.14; 35.5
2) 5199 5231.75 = 0.15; 40.6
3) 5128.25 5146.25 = 0.22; 35.2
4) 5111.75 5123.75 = 0.19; 35.5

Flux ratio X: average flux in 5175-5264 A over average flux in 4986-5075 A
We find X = 1.13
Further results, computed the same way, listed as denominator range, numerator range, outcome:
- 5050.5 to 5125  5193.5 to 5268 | 1.28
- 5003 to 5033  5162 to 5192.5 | 0.75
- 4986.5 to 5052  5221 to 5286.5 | 1.30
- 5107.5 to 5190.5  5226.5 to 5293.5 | 1.53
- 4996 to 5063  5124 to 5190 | 0.85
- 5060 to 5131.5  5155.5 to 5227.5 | 1.01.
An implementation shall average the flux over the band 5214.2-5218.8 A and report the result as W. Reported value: 46.7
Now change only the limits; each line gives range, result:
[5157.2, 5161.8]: 40.5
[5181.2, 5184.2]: 21.7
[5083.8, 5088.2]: 34.5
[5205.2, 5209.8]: 24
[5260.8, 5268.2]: 41.1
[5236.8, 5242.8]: 55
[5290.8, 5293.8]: 57.8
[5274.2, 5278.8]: 50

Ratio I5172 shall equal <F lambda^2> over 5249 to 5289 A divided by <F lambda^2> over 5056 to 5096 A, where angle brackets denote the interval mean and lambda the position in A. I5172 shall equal 1.4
